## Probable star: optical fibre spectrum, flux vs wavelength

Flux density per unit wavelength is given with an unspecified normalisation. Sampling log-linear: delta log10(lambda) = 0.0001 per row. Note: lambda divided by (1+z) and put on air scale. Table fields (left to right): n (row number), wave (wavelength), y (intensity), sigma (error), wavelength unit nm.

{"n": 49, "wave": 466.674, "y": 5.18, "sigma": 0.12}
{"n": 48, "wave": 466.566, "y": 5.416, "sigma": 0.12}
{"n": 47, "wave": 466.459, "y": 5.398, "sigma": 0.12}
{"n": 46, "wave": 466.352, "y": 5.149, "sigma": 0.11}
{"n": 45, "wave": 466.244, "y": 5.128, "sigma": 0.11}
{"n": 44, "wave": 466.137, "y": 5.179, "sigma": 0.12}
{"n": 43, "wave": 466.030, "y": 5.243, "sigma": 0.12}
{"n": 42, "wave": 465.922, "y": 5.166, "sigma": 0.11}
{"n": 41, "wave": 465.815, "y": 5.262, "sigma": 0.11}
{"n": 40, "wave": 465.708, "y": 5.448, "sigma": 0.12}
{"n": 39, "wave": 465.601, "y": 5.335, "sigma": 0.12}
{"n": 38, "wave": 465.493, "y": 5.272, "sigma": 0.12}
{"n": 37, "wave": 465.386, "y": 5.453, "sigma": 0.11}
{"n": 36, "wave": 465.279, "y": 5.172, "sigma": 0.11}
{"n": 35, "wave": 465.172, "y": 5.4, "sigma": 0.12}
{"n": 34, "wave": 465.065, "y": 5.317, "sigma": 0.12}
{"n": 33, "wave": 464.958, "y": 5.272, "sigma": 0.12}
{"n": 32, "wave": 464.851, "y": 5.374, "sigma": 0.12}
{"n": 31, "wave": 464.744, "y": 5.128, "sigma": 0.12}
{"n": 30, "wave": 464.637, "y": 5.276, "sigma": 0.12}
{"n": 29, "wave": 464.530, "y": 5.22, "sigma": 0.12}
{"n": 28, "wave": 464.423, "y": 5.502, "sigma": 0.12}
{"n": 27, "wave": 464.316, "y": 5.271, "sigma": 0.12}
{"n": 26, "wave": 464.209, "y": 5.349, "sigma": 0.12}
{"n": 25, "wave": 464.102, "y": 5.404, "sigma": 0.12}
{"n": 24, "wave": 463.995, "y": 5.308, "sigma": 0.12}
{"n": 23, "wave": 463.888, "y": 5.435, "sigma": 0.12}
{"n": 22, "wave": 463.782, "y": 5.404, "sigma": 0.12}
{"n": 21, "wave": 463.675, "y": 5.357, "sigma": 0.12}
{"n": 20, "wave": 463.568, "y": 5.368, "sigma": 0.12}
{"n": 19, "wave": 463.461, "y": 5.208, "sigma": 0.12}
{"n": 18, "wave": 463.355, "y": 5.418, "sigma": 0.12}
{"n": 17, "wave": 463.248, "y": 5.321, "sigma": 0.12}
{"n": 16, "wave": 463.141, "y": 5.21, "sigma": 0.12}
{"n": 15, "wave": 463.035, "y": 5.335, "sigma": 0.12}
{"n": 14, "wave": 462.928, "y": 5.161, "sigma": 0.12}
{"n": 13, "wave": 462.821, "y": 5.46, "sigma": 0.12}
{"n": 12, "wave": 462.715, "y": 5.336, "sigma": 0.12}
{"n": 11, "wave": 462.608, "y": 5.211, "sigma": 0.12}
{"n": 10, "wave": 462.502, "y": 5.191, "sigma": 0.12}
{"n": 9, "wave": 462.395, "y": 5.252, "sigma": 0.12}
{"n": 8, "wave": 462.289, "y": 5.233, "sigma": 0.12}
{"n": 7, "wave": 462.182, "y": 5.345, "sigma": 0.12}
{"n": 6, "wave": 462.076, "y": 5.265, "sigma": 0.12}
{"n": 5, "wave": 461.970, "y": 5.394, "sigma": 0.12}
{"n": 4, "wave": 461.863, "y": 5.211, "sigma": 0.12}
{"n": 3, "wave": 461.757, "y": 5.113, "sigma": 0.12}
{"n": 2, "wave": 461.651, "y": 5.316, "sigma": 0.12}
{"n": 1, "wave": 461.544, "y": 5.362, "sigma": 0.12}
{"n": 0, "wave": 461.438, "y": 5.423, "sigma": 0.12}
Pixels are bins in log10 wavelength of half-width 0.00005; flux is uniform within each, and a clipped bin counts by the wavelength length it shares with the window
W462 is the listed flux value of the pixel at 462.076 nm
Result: 5.265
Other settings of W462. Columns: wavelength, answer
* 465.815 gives 5.262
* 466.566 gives 5.416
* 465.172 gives 5.4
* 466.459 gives 5.398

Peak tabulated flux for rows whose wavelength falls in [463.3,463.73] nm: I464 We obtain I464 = 5.418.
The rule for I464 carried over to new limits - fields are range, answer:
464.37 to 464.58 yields 5.502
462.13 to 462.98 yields 5.46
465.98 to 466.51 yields 5.398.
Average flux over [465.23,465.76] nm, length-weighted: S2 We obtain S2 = 5.33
